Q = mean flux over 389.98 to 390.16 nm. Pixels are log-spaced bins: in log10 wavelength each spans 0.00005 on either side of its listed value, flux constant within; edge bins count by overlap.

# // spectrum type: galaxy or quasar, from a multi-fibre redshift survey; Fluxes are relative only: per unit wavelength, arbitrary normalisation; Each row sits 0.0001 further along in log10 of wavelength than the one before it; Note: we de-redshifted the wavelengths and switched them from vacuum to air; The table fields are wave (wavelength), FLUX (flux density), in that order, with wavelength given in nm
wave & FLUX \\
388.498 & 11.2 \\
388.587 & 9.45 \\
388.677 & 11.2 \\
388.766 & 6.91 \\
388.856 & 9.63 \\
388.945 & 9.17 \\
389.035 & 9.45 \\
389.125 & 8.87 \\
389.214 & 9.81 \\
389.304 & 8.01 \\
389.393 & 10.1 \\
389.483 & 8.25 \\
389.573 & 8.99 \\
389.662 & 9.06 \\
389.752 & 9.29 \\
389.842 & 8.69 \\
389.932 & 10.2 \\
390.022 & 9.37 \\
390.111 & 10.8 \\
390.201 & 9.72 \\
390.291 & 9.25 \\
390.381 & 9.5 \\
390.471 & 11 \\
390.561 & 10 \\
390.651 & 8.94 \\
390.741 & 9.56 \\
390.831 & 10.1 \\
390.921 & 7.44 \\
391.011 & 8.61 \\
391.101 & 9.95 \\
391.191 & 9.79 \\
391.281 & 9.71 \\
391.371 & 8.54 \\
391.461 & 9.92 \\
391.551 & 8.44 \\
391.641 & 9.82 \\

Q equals 10.1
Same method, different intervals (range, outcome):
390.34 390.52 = 10.3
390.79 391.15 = 9.03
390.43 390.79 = 9.86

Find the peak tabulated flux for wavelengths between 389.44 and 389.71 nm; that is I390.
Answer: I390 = 9.06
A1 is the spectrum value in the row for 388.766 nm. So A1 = 6.91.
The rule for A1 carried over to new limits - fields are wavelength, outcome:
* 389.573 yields 8.99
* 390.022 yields 9.37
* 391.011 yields 8.61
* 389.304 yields 8.01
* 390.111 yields 10.8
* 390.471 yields 11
